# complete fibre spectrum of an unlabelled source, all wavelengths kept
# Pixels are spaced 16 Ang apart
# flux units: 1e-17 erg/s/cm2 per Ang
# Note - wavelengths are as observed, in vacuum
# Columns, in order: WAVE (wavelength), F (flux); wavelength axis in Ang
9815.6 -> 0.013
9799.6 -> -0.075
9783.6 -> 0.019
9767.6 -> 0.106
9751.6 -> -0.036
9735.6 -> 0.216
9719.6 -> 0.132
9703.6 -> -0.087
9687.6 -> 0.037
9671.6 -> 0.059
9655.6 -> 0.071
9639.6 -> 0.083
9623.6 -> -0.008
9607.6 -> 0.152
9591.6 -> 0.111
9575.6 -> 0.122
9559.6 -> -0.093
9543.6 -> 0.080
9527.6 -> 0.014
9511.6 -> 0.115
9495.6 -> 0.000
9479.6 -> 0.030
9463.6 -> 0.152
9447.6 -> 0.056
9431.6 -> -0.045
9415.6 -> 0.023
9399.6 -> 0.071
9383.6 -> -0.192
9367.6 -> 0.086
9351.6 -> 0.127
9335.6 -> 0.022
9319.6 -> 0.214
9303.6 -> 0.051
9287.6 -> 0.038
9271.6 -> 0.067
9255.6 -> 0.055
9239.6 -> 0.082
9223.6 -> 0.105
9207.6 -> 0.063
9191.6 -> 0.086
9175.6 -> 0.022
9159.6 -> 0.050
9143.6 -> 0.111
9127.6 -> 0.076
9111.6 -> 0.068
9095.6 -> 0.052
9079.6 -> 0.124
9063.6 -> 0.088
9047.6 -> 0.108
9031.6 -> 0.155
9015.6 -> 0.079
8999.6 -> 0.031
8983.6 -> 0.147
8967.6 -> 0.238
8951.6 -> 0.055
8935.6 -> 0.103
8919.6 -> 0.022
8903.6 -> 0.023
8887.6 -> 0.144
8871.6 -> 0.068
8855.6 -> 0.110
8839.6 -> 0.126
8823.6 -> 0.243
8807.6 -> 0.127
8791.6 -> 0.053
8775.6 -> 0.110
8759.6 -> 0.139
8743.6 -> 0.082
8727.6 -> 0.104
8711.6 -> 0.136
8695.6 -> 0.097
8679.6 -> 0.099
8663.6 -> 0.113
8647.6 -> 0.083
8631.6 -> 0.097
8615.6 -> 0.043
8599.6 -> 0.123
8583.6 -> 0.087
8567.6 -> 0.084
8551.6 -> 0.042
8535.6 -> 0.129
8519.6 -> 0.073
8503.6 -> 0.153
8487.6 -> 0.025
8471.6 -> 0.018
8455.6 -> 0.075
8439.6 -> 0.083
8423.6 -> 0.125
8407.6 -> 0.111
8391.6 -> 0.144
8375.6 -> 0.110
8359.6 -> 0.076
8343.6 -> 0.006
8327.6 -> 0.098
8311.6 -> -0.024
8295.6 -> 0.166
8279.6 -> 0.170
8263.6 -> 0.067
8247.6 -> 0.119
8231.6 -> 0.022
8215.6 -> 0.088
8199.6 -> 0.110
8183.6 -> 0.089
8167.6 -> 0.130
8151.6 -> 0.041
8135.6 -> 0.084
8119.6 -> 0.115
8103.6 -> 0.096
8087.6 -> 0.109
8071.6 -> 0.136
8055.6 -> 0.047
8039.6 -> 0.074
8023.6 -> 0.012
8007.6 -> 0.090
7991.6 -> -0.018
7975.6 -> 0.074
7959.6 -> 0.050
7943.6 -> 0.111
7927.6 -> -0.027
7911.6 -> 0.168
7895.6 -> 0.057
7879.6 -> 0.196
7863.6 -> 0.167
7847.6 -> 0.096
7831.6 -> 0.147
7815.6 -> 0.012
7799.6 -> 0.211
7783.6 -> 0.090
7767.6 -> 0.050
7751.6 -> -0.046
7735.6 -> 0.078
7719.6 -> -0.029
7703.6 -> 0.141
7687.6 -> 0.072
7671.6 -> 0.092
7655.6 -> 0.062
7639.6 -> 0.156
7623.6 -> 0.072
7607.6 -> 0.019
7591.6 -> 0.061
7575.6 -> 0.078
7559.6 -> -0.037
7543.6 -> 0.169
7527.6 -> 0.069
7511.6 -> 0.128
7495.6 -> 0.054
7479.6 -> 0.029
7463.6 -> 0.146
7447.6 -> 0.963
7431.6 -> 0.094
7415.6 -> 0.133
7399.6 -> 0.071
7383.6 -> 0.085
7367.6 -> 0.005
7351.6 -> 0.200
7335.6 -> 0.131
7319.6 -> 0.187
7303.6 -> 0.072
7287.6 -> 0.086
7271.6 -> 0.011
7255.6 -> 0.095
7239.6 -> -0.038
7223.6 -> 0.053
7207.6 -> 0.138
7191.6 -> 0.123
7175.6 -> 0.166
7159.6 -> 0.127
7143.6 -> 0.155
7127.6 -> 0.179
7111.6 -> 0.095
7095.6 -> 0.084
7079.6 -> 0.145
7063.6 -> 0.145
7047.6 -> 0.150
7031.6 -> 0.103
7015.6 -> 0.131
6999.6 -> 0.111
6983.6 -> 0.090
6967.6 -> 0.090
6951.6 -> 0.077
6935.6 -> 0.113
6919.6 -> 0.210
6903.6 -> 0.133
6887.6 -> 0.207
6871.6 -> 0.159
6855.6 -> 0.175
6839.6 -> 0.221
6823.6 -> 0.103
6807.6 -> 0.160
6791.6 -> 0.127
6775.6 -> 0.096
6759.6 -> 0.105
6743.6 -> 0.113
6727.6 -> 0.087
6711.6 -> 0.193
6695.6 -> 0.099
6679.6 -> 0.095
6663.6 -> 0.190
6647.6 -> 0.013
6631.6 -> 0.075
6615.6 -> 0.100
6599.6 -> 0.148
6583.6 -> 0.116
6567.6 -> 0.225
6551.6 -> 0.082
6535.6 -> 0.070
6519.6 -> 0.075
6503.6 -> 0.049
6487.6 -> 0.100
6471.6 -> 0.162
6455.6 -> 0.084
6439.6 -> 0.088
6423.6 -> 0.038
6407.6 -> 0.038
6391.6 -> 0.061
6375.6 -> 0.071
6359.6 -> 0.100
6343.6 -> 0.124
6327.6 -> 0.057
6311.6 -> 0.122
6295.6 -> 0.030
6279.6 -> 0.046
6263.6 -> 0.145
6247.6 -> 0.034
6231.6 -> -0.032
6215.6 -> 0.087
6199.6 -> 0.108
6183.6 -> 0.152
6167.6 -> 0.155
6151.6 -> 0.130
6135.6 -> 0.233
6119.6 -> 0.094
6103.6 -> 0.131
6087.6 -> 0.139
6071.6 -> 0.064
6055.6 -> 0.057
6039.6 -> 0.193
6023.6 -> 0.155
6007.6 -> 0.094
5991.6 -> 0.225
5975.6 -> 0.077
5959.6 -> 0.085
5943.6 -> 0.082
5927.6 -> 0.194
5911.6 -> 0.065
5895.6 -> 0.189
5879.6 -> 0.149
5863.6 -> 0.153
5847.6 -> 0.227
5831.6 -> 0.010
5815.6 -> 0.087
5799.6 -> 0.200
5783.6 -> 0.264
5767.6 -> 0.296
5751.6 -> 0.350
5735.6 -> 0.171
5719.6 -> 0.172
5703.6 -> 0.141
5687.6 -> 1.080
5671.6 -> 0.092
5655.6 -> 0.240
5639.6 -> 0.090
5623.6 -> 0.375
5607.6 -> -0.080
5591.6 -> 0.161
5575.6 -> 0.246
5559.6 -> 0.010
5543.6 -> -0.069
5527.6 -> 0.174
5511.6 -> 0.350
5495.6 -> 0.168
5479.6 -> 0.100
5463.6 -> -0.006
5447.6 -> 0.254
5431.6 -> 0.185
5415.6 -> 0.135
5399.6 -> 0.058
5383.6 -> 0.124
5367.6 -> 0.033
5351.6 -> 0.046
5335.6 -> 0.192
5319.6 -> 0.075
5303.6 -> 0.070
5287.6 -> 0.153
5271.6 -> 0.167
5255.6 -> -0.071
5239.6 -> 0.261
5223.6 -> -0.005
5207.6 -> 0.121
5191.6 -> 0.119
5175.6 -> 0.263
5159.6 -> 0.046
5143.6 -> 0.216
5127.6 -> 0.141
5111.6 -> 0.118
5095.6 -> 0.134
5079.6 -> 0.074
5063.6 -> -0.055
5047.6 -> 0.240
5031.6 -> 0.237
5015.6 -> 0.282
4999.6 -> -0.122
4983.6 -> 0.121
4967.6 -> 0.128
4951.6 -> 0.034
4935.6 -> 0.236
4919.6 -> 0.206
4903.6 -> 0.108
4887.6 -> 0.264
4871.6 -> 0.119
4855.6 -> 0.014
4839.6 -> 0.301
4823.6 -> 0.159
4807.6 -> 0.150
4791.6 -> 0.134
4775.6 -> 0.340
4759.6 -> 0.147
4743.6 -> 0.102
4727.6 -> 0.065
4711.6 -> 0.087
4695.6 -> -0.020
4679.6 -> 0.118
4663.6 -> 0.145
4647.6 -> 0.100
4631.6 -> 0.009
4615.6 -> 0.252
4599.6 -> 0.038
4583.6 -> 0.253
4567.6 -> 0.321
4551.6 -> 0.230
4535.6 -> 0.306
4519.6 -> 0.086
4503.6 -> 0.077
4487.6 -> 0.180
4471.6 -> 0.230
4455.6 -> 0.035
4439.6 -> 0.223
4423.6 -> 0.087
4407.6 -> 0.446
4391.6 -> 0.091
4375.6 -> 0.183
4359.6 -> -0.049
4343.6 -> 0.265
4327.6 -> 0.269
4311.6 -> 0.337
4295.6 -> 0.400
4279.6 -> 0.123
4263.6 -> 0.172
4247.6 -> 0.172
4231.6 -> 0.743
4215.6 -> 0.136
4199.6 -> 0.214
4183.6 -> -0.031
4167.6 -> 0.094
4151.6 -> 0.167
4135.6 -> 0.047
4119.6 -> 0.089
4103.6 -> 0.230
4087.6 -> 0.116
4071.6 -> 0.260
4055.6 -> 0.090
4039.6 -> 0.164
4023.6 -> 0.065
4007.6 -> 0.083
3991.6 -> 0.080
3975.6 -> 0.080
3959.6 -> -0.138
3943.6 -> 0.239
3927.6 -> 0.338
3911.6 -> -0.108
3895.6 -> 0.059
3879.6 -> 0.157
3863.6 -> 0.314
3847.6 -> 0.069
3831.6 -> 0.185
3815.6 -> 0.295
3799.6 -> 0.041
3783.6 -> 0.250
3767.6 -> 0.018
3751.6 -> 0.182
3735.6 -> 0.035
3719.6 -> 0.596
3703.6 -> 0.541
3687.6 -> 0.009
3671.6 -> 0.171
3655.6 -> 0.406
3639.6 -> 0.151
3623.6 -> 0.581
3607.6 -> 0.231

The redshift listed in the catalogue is 0.135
